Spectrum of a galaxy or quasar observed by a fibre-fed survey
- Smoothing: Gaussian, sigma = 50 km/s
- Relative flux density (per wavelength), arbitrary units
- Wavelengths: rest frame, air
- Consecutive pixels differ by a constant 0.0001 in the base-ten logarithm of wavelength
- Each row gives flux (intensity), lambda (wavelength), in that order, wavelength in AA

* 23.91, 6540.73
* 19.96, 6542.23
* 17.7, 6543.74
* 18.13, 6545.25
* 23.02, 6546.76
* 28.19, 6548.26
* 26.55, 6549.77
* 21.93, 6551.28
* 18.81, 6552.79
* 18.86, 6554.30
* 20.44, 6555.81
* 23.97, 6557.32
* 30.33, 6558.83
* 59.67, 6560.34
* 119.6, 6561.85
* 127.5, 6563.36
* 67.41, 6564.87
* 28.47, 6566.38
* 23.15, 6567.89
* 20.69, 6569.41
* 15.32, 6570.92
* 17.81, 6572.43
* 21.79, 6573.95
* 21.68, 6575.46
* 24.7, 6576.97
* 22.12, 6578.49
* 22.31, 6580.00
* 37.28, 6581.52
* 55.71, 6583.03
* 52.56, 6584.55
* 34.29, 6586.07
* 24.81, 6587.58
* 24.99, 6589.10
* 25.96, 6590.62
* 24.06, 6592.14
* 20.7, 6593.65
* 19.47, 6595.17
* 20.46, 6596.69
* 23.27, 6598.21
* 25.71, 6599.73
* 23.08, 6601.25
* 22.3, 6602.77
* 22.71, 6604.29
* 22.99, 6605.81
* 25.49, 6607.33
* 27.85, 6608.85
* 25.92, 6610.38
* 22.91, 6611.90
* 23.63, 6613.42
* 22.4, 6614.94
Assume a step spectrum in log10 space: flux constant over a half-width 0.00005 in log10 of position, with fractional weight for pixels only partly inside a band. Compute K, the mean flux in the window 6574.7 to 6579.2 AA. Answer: 22.9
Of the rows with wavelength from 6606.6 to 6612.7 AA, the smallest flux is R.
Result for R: 22.91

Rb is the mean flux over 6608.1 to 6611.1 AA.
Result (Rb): 26.8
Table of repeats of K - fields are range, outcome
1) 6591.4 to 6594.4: 22.4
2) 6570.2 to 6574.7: 18.3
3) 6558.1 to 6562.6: 70.1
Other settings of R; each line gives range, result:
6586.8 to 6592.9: 24.06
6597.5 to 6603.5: 22.3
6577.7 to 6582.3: 22.12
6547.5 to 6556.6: 18.81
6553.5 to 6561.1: 18.86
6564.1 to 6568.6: 23.15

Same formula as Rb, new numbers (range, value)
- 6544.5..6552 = 23.6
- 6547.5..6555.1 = 22.9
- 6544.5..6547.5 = 20.5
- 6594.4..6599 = 21.1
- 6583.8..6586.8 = 43.4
